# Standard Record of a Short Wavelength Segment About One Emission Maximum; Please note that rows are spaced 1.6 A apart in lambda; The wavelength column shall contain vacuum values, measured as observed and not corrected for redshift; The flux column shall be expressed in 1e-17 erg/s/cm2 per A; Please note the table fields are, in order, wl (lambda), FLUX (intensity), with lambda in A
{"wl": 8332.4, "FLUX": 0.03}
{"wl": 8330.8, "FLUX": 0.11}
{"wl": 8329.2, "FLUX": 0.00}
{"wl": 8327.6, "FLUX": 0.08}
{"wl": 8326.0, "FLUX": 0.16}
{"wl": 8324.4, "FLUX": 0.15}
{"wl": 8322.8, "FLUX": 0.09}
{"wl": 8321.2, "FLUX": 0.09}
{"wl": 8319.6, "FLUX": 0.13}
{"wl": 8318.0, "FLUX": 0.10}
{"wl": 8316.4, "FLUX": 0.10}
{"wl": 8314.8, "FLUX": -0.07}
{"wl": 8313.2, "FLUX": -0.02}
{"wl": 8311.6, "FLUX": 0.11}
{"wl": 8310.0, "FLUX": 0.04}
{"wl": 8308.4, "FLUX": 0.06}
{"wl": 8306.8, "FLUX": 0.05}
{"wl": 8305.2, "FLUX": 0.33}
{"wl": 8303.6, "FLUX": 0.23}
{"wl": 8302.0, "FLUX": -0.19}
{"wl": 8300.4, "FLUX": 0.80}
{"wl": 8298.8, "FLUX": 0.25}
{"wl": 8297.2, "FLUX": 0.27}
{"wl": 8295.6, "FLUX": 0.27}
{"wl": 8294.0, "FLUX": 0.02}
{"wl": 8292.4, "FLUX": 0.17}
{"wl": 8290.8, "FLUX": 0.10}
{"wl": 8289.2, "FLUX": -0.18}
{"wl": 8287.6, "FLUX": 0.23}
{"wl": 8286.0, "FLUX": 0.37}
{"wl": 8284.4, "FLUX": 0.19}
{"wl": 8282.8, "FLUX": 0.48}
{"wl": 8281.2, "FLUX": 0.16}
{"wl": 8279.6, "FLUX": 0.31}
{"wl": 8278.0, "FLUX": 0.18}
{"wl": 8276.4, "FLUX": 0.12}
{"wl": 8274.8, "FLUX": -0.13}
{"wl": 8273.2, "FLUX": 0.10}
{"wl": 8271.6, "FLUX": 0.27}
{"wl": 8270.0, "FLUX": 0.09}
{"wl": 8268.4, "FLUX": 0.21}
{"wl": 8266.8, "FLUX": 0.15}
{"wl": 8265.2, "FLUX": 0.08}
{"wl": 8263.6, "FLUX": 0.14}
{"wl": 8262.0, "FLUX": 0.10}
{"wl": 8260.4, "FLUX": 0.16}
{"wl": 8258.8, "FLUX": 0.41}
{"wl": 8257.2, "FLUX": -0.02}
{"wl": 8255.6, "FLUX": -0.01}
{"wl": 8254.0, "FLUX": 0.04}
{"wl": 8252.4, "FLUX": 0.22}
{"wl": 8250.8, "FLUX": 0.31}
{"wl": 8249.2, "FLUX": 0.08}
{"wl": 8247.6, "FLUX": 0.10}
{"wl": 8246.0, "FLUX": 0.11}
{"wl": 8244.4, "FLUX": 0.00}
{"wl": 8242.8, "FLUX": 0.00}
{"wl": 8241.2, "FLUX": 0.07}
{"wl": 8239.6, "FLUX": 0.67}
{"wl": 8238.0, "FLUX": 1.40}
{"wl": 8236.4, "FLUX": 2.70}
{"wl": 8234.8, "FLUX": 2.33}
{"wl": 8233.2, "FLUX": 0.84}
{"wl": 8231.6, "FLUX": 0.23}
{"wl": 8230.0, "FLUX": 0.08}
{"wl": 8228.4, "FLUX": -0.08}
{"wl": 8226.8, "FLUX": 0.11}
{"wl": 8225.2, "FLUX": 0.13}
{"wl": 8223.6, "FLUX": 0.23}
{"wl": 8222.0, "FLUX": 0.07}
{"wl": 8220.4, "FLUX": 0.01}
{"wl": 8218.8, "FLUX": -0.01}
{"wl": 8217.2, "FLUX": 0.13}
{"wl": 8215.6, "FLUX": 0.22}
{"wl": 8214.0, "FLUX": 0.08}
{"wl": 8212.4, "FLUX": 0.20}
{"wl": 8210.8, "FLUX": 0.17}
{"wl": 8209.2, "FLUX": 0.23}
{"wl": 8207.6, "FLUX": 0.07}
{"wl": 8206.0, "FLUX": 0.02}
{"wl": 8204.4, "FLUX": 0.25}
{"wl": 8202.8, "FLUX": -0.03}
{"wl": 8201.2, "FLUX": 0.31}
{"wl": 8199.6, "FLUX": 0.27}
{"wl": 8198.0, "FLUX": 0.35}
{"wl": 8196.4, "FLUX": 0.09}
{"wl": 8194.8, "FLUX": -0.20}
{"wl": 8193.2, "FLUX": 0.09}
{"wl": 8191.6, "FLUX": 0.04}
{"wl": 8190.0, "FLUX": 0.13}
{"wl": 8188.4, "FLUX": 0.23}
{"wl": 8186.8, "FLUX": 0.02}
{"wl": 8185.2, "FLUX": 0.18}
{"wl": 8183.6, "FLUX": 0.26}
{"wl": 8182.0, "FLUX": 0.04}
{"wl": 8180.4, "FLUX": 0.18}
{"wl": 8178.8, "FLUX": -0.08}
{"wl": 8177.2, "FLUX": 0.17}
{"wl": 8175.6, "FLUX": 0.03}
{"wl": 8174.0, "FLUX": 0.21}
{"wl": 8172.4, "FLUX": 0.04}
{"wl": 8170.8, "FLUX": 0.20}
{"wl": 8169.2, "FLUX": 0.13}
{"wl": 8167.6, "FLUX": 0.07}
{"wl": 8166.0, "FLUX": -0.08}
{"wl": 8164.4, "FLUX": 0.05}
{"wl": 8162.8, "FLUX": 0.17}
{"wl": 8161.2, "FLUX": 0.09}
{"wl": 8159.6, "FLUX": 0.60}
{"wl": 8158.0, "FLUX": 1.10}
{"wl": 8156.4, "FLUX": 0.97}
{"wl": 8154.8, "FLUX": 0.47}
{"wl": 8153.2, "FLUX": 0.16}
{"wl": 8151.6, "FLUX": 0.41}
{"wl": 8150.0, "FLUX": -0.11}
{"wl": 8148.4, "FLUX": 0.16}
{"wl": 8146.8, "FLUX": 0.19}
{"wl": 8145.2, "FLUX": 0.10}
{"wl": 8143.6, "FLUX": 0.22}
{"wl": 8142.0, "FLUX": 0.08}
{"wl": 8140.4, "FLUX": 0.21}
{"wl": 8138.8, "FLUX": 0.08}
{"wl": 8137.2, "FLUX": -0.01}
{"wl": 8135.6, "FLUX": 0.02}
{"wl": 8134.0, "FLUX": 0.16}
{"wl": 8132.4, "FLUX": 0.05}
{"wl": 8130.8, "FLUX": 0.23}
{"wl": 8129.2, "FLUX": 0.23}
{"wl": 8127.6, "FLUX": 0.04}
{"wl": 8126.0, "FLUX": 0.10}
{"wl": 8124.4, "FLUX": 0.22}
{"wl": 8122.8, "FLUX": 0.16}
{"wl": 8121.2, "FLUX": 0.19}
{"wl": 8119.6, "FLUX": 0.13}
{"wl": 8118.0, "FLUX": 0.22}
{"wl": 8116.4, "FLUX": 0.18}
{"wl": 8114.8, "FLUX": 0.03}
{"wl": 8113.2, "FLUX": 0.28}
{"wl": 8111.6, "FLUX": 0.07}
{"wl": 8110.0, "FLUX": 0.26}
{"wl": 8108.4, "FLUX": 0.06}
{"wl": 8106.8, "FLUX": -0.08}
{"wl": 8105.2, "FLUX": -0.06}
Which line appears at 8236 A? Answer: [O III] 5007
